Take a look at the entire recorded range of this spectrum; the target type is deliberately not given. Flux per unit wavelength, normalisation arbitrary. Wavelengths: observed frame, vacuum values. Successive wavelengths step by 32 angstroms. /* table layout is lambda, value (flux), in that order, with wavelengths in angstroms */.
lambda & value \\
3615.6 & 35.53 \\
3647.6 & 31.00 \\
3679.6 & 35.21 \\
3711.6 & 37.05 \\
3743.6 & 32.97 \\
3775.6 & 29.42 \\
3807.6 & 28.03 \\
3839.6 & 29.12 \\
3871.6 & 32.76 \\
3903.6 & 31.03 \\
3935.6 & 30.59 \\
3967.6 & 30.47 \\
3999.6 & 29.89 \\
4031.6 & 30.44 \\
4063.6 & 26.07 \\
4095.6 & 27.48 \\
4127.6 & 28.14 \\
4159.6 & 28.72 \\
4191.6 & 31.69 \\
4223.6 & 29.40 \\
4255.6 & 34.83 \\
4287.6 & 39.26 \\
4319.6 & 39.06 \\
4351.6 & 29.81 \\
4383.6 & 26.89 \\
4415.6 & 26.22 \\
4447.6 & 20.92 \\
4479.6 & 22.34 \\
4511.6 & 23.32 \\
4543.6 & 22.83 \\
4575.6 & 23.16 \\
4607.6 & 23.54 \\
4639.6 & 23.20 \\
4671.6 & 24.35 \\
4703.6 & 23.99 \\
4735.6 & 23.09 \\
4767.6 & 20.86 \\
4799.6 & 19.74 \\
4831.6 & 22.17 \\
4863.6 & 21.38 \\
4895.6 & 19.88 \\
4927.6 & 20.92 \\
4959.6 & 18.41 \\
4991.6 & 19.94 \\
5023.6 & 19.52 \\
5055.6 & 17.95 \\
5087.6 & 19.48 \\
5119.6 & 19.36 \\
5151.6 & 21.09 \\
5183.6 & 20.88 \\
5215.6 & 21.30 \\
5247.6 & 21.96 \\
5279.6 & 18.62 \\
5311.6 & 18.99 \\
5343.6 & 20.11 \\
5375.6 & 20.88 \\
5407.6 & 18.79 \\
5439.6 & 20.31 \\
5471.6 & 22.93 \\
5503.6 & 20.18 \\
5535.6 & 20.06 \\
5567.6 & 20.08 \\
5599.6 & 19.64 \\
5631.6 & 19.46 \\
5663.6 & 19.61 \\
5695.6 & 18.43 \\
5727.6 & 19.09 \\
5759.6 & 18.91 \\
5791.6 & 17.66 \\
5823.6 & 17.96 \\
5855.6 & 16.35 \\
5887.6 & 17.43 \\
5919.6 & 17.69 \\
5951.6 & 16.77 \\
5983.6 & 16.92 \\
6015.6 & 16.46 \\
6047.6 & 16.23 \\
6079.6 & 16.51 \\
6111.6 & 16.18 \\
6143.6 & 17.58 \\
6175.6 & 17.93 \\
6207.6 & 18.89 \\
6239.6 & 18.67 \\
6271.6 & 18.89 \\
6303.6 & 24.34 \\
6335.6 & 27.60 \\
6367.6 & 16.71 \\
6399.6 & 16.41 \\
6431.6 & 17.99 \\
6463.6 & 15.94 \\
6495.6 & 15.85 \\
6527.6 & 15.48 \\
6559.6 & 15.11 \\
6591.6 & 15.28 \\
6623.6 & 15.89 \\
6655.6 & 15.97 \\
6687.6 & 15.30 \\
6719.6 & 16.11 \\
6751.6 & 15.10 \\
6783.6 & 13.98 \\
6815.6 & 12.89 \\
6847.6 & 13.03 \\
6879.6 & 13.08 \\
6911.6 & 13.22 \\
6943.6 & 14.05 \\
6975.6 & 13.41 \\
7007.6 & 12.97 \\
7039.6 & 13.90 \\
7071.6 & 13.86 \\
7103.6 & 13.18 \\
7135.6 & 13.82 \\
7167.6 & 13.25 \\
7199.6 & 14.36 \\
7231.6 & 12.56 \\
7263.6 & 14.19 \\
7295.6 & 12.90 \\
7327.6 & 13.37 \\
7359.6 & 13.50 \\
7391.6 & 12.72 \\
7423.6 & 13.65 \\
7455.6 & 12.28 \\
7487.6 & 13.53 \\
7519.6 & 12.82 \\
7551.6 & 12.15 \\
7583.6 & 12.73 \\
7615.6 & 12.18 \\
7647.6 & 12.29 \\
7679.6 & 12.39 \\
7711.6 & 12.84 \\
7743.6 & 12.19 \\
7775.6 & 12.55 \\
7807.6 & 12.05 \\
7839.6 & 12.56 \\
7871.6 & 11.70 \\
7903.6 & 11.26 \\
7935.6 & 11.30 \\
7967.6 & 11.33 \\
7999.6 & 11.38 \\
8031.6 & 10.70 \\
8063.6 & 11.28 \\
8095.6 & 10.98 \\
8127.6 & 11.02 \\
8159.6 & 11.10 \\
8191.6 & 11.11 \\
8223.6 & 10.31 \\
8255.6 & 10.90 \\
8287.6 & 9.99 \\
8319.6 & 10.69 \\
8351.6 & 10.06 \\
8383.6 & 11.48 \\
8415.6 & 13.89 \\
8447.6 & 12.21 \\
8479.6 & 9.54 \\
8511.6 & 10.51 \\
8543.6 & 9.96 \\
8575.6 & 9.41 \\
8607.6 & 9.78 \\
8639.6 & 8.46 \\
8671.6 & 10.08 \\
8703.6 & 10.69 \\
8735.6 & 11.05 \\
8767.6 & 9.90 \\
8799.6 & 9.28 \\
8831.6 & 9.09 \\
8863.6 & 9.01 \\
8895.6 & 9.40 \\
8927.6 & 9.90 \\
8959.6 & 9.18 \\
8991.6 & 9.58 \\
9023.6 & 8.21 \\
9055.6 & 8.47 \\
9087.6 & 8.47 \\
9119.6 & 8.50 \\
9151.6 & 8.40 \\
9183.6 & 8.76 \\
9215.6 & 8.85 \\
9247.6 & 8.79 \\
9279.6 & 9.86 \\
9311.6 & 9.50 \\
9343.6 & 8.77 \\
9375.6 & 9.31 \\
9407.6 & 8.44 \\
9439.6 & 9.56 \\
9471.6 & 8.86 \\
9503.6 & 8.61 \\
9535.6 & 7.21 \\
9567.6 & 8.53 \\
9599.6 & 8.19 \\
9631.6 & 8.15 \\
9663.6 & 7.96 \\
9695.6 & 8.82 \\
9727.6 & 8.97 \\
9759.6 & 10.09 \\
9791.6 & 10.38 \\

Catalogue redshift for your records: 1.259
